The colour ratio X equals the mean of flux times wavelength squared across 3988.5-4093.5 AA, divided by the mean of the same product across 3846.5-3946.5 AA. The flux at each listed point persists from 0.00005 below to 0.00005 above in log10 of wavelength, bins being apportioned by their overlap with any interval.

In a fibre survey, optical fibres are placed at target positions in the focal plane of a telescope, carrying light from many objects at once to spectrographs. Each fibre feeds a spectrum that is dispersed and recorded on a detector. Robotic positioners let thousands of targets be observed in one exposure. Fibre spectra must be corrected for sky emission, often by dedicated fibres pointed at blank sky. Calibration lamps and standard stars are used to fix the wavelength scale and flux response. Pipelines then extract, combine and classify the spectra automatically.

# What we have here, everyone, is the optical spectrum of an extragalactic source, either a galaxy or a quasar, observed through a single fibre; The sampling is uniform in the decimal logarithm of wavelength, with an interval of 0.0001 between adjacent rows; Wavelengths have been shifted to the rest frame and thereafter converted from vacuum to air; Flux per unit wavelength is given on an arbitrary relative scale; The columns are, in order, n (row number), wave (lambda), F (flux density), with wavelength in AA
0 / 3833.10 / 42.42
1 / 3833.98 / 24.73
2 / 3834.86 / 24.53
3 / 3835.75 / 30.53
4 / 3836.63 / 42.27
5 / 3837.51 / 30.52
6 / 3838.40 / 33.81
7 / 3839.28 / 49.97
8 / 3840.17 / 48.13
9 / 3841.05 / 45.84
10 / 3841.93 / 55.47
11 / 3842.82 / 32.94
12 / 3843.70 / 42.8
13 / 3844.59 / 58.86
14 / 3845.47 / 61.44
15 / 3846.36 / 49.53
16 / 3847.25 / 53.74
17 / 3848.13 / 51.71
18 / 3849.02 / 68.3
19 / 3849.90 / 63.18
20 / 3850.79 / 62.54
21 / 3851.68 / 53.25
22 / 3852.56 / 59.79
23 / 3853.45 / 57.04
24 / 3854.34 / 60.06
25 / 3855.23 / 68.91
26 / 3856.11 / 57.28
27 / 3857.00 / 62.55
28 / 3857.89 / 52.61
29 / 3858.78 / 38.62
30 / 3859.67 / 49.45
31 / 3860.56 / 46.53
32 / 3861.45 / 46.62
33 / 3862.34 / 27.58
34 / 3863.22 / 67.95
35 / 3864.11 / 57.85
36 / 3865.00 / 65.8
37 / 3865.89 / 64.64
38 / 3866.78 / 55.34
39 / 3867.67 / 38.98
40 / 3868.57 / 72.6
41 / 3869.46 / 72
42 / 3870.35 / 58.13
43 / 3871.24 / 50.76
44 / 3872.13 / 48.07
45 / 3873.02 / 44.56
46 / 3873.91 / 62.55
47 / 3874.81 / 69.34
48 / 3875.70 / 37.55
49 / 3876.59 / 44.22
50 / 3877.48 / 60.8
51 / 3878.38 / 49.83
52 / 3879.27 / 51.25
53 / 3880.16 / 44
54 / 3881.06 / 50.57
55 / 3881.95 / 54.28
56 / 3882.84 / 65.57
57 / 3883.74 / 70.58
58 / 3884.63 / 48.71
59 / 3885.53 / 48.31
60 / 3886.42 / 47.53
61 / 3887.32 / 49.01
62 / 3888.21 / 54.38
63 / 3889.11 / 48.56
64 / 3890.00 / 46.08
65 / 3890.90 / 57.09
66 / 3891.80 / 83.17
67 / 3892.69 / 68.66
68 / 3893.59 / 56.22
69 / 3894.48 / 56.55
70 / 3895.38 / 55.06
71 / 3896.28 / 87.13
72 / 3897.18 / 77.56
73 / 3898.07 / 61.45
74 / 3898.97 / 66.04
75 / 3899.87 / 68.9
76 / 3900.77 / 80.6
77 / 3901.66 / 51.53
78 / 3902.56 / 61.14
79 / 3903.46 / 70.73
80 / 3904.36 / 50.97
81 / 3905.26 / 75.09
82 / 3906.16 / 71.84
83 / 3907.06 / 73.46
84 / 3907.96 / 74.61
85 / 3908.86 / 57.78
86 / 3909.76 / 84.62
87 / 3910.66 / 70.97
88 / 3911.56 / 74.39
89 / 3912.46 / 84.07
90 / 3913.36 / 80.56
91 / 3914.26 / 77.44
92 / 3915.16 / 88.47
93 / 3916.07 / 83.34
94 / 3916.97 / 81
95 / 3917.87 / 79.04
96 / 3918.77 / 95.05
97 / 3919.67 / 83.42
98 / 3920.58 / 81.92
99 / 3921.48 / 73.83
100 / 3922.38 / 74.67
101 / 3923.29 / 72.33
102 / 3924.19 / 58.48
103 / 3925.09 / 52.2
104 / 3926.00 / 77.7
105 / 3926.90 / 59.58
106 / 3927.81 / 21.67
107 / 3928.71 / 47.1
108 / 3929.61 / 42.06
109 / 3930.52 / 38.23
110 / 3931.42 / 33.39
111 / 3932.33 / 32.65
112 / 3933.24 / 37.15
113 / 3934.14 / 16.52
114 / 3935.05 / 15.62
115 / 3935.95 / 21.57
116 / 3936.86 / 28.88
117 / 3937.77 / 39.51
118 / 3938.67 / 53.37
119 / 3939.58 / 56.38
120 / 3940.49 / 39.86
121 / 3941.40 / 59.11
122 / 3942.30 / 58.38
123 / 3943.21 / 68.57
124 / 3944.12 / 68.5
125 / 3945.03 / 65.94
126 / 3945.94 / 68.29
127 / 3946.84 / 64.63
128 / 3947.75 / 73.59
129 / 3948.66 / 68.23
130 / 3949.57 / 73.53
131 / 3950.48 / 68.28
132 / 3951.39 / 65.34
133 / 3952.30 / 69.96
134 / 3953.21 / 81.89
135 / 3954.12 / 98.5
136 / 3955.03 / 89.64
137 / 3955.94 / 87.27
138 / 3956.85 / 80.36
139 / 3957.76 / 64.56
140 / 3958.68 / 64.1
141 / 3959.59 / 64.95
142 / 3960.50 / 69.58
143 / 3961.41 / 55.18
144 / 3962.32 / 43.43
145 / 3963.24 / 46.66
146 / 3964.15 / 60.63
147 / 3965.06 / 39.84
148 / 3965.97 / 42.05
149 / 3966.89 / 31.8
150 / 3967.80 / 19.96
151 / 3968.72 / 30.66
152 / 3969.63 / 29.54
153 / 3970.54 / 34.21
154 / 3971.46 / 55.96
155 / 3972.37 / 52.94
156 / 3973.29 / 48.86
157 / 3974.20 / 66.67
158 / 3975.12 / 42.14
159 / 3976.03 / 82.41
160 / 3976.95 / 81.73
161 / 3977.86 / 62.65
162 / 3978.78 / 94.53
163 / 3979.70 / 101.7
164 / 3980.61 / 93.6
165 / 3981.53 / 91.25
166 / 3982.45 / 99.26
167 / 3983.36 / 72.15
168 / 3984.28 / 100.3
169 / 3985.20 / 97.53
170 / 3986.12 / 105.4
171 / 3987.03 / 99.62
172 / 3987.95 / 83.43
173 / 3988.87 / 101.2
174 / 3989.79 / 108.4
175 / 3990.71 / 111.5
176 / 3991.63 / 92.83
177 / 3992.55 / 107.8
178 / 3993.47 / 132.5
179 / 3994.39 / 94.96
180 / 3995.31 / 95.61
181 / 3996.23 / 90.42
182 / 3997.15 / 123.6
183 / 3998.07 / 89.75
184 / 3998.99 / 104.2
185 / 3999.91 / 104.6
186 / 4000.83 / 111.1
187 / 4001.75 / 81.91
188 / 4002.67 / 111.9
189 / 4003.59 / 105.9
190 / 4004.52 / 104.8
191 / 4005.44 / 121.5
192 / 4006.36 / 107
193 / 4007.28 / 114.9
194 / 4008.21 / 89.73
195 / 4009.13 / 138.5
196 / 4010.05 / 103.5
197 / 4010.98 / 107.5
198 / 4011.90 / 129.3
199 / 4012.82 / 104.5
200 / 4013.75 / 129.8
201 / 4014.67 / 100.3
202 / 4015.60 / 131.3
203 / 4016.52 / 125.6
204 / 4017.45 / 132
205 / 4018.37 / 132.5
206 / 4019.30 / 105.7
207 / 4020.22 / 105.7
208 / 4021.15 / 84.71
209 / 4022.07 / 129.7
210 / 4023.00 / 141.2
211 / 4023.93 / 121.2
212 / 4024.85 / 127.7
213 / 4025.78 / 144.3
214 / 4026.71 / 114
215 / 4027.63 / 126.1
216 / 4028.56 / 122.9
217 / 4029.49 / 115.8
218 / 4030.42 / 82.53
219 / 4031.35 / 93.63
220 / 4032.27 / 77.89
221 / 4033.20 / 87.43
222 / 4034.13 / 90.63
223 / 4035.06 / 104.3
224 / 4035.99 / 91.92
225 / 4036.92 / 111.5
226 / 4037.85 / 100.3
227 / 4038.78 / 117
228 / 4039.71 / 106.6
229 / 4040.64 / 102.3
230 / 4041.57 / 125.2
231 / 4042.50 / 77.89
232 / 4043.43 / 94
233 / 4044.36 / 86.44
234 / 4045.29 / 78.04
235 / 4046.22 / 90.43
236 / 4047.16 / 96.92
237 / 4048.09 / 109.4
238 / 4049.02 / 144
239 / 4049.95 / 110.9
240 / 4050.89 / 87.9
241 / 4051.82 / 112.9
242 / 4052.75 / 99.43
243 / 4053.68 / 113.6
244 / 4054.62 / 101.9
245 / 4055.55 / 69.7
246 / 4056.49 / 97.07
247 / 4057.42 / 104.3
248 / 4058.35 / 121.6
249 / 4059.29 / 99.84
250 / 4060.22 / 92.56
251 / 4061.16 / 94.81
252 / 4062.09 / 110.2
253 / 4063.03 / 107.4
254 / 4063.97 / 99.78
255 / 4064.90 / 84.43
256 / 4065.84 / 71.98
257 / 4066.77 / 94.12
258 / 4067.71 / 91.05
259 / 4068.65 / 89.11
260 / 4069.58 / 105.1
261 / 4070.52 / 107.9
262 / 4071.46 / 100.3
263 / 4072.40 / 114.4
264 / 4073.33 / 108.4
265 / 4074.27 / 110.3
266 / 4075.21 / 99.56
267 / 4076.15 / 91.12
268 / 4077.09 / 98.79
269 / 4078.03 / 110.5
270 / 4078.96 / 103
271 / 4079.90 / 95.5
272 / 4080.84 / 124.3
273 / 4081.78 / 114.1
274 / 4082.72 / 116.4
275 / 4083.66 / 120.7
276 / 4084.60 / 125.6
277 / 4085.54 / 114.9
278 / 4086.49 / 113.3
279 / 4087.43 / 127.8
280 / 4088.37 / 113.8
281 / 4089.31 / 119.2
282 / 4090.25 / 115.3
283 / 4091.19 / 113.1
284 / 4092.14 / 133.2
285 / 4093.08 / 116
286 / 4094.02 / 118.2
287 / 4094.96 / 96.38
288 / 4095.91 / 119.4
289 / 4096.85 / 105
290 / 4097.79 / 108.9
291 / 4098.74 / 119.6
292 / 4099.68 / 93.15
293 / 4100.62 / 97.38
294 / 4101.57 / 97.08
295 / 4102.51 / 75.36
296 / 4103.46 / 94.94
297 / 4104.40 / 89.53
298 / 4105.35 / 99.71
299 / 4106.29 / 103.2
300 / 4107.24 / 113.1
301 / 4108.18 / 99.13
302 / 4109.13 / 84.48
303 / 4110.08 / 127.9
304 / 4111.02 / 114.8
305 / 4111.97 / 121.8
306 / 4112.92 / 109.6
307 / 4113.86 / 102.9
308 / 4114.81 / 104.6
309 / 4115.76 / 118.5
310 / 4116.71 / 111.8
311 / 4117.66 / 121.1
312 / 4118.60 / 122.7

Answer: 2.0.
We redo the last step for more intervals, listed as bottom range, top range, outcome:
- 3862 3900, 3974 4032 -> 1.96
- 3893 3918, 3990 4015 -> 1.59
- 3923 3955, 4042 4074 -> 1.93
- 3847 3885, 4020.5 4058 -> 2.06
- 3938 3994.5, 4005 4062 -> 1.56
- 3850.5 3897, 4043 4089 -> 2.04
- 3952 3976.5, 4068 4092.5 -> 2.04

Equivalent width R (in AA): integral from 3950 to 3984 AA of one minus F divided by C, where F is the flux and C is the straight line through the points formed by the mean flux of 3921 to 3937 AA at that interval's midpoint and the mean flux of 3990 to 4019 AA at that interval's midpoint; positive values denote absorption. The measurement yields 5.5 AA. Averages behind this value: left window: 45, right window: 111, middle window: 64.6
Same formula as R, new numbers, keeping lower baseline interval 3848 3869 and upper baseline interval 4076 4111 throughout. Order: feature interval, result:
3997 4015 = -4.0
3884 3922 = -1.3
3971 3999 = -1.6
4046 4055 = -0.7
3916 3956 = 7.3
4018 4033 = -3.2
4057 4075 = 0.4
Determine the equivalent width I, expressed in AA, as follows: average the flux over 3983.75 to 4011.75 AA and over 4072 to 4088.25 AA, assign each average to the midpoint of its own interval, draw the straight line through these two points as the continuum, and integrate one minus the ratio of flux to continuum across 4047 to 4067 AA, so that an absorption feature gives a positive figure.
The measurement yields 1.48 AA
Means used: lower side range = 105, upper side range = 111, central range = 101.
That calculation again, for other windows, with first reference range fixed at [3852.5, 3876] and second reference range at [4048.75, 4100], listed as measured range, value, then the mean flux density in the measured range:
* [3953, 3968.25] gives 3.4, 60.9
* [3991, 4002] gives -1.9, 103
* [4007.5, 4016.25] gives -2.3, 115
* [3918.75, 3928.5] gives 0.4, 66.5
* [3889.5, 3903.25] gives -0.4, 65.2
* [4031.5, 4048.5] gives 0.2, 97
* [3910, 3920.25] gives -2.1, 81.7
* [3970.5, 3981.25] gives 1.7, 69.8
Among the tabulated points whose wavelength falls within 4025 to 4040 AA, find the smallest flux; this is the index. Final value 77.89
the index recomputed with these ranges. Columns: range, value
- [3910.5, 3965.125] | 15.62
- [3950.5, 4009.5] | 19.96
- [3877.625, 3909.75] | 44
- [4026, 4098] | 69.7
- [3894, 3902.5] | 51.53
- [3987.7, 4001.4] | 83.43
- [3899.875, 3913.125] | 50.97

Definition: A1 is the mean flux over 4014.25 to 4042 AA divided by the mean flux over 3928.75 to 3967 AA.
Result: 2.0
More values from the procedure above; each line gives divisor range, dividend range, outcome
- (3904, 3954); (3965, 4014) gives 1.42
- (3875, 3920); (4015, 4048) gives 1.65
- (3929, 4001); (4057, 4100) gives 1.55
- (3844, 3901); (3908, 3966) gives 1.09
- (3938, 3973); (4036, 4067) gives 1.69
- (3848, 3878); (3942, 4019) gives 1.52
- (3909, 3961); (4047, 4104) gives 1.66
